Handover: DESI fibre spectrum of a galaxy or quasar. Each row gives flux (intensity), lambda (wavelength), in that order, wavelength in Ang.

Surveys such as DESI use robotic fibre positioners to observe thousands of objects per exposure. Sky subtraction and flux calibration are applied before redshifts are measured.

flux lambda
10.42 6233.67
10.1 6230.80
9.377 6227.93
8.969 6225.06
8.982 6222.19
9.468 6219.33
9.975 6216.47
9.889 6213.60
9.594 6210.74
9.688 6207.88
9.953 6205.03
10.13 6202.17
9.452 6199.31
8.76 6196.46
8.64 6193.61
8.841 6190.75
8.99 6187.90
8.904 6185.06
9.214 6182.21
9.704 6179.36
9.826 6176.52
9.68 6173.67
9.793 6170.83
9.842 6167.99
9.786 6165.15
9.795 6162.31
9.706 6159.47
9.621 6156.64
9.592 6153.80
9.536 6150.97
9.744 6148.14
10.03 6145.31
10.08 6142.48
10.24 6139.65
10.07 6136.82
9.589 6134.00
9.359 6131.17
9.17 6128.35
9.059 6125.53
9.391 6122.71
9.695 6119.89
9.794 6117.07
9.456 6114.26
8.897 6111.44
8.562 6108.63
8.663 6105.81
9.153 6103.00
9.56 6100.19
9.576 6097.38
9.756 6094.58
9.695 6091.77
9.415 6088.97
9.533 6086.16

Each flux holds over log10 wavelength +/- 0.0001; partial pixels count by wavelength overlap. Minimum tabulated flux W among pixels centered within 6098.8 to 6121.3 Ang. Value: 8.562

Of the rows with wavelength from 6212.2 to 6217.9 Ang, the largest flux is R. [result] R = 9.975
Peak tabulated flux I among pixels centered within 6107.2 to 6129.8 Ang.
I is 9.794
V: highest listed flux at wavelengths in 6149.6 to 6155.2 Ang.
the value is 9.592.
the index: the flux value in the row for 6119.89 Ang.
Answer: 9.695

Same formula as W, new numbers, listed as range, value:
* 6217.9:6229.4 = 8.969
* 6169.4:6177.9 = 9.68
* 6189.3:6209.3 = 8.64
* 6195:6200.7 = 8.76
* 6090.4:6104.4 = 9.153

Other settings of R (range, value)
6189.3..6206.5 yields 10.13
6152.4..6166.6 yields 9.795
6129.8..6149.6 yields 10.24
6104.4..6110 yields 8.663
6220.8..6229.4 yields 9.377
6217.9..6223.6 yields 9.468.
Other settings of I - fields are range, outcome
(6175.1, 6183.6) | 9.826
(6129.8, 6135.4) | 9.589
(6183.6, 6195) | 8.99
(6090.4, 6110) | 9.756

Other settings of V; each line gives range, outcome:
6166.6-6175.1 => 9.842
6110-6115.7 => 9.456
